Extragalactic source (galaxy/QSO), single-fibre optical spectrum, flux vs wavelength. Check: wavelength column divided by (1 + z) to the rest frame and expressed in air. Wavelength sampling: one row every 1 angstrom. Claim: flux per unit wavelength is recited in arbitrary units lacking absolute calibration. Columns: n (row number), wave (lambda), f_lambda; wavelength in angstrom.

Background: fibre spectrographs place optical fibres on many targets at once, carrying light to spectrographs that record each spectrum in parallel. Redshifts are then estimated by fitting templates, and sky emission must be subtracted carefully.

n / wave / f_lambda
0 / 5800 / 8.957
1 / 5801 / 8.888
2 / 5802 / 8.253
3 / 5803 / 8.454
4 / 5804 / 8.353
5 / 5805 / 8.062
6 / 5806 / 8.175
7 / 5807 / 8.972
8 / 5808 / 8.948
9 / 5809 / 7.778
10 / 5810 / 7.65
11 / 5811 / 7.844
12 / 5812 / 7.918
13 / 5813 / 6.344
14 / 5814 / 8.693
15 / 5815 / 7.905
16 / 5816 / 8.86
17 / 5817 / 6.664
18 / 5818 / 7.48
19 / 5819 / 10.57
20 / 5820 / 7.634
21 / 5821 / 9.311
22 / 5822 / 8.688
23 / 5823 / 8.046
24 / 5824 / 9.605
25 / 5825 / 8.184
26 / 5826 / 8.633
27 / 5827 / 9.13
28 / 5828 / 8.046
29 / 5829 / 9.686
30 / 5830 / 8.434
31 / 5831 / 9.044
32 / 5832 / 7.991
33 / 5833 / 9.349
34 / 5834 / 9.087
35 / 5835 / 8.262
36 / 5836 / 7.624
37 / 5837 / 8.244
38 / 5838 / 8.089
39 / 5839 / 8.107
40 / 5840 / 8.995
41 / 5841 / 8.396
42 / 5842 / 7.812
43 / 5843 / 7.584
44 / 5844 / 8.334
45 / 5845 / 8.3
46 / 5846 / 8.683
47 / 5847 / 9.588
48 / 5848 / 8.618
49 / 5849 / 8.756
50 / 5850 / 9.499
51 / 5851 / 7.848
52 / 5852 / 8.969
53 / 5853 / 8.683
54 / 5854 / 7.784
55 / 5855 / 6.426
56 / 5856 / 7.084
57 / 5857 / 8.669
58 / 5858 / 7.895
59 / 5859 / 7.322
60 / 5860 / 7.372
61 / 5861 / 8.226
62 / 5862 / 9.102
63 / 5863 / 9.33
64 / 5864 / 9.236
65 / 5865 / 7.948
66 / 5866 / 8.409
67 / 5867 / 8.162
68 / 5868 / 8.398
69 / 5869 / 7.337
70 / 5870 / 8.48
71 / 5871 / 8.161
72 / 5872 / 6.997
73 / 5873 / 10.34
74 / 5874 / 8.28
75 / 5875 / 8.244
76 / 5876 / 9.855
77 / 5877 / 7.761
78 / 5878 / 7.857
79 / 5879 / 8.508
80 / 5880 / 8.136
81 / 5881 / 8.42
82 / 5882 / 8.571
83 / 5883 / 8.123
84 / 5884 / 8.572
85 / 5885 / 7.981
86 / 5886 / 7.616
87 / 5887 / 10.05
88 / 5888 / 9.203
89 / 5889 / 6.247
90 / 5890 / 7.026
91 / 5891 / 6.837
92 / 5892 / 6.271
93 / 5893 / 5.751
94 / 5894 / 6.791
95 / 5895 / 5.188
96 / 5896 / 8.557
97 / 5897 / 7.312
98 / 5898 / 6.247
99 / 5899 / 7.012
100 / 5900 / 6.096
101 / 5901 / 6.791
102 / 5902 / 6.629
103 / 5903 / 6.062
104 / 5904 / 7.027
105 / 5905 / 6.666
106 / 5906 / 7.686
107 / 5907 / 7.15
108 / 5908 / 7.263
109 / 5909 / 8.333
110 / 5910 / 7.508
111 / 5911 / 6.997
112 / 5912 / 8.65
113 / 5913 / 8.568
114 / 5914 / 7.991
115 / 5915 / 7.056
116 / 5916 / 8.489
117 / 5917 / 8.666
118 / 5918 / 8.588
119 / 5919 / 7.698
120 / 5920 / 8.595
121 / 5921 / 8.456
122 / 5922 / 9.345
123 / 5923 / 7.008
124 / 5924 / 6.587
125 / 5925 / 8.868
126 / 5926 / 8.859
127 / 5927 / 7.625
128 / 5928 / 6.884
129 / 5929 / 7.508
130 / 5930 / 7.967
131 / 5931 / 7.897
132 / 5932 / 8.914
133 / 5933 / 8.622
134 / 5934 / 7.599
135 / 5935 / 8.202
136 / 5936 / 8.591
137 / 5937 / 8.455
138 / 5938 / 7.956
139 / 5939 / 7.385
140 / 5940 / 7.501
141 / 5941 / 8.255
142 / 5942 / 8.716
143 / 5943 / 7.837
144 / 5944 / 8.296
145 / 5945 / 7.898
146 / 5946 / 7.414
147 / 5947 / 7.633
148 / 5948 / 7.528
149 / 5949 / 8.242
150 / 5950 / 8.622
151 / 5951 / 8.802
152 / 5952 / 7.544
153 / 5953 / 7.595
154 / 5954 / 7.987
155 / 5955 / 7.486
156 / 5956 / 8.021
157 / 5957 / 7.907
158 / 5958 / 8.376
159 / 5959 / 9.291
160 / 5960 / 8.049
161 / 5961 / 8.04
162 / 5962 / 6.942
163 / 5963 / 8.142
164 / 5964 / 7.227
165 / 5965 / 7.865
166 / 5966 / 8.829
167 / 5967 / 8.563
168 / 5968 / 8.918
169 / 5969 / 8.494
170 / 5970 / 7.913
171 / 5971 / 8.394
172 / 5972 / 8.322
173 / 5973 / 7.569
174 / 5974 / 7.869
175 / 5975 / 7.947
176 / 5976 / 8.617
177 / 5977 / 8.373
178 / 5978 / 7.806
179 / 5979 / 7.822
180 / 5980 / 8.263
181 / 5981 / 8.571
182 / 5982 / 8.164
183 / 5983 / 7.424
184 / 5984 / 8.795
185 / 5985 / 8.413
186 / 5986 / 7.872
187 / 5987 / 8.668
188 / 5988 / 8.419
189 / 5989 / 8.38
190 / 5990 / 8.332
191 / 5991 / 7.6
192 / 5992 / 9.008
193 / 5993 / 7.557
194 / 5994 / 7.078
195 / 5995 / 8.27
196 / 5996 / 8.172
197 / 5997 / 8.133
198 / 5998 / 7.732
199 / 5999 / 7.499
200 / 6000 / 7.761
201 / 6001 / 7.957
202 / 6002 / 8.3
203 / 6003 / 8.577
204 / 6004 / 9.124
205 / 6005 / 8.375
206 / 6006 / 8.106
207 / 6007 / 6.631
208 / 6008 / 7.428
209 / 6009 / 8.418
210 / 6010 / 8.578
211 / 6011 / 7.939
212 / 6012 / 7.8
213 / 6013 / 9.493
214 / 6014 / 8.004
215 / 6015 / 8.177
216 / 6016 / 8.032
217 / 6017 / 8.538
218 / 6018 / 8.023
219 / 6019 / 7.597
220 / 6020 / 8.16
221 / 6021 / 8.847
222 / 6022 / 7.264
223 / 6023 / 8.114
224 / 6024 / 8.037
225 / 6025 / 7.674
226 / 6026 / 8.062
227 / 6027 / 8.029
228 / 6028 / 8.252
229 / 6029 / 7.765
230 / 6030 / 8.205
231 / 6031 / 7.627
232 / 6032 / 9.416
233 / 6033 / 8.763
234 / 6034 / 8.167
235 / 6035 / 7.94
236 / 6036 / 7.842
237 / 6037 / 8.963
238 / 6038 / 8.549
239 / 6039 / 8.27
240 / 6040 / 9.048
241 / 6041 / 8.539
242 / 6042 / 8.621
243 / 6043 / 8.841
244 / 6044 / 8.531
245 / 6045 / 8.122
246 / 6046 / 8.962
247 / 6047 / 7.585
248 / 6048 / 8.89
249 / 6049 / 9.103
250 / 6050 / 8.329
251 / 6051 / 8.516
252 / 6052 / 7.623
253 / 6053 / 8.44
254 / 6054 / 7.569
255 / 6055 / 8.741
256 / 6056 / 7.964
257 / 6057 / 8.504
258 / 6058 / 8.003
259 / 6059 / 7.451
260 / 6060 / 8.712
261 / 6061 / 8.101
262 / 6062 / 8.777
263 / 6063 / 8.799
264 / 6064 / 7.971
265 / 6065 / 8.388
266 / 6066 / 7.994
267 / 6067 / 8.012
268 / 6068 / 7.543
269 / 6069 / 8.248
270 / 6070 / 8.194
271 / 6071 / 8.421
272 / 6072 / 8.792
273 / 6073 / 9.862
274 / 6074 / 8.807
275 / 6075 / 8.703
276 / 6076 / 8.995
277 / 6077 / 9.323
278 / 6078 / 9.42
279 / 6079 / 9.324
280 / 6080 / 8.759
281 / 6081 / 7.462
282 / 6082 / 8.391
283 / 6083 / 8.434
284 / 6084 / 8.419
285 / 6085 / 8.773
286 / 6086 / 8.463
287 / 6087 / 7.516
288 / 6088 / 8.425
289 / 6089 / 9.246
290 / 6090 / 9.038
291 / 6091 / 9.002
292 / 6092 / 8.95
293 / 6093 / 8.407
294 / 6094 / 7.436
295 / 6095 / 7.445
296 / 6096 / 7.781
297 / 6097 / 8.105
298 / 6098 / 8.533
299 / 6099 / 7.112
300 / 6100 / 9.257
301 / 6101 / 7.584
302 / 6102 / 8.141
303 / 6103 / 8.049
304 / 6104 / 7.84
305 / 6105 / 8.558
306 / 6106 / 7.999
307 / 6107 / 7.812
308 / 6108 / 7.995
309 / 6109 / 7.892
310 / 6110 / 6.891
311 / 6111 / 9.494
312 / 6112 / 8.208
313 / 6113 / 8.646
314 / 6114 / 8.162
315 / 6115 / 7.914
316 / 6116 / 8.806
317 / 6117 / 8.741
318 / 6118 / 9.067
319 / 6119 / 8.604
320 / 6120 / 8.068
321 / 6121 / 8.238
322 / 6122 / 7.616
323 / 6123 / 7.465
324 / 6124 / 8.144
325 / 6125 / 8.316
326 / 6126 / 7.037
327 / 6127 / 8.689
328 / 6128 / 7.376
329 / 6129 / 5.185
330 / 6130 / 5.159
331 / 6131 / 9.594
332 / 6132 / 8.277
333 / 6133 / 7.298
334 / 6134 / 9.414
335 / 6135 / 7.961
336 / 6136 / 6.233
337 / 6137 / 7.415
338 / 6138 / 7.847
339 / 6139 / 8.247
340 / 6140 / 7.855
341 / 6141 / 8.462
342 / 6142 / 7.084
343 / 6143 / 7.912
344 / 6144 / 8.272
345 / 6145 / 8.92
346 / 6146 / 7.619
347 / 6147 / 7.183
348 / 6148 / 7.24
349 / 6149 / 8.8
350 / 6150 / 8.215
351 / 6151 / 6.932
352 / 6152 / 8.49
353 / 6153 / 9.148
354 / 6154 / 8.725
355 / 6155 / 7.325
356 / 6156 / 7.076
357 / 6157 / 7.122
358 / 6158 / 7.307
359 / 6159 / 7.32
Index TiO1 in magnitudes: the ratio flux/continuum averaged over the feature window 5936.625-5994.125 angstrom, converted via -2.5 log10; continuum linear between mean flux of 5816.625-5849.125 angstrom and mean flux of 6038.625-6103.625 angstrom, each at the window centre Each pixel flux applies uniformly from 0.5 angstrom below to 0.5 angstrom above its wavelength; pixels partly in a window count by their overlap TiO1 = 0.05 mag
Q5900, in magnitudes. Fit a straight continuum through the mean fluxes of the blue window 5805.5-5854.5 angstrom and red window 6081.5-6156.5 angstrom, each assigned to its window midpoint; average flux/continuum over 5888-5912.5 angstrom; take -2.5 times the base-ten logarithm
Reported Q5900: 0.19 mag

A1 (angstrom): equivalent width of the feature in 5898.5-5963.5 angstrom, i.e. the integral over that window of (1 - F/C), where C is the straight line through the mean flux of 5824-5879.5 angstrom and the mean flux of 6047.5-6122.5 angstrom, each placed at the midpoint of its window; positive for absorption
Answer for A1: 4.1 angstrom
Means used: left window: 8.4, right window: 8.36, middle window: 7.85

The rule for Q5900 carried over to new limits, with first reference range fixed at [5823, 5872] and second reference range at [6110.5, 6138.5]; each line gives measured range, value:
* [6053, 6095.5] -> -0.054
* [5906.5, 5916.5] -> 0.065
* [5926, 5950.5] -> 0.032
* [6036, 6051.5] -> -0.063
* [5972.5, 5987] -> 0.007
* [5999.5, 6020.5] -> -0.001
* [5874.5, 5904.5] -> 0.113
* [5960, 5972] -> 0.010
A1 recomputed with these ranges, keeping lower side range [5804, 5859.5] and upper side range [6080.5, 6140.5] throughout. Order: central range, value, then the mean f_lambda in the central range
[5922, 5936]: 0.5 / 7.96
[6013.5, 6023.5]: 0.1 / 8.08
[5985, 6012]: 0.3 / 8.07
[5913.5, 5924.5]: 0.3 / 8.04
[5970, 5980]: 0.1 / 8.08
